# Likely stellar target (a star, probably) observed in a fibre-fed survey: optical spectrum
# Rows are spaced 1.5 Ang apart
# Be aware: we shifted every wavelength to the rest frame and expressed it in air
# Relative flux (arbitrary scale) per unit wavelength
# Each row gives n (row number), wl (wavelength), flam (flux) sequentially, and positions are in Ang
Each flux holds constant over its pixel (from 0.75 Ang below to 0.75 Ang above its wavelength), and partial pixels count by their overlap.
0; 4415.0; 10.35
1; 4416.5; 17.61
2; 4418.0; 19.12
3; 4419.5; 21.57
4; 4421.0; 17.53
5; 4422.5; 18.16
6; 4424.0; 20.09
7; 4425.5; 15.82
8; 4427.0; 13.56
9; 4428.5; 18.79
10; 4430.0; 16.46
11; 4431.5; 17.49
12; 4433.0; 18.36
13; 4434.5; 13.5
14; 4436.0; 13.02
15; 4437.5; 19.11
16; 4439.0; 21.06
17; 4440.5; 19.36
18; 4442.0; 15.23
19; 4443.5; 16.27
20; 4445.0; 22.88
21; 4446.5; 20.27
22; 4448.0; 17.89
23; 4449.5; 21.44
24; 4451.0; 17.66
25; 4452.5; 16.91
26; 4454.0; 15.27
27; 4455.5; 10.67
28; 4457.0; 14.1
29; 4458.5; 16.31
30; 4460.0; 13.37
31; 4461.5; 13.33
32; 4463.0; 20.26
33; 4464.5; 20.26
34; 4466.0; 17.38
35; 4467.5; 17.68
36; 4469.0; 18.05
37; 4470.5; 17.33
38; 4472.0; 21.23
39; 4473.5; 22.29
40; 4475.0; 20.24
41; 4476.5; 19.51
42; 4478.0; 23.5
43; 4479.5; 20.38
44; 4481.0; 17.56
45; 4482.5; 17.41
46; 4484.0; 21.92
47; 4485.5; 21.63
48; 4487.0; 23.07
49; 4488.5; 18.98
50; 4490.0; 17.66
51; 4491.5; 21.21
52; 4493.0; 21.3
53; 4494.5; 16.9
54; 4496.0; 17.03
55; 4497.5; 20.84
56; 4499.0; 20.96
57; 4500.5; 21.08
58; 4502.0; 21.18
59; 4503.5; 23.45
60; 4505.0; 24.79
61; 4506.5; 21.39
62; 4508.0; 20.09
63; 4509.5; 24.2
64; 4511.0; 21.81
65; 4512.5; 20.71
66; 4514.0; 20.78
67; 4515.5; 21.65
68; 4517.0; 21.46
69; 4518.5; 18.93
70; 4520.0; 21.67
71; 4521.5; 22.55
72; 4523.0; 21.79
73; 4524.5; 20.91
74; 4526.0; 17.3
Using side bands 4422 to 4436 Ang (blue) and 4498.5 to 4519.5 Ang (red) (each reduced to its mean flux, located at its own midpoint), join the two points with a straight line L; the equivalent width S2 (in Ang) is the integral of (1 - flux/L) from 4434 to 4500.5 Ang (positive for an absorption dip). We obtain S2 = 1.9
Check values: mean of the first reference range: 16.7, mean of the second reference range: 21.6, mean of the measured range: 18.5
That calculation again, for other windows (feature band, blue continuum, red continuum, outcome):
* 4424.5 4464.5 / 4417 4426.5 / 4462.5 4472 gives 3.6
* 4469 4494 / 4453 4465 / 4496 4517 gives -2.7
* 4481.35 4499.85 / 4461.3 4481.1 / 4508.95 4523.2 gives 0.4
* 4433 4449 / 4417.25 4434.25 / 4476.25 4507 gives 0.4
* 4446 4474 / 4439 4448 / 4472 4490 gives 3.2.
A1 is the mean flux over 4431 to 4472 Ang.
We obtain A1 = 17.3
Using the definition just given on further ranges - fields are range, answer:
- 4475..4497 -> 19.9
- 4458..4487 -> 19.1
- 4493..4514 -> 21.1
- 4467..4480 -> 20.1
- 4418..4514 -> 18.9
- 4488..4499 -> 19.3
